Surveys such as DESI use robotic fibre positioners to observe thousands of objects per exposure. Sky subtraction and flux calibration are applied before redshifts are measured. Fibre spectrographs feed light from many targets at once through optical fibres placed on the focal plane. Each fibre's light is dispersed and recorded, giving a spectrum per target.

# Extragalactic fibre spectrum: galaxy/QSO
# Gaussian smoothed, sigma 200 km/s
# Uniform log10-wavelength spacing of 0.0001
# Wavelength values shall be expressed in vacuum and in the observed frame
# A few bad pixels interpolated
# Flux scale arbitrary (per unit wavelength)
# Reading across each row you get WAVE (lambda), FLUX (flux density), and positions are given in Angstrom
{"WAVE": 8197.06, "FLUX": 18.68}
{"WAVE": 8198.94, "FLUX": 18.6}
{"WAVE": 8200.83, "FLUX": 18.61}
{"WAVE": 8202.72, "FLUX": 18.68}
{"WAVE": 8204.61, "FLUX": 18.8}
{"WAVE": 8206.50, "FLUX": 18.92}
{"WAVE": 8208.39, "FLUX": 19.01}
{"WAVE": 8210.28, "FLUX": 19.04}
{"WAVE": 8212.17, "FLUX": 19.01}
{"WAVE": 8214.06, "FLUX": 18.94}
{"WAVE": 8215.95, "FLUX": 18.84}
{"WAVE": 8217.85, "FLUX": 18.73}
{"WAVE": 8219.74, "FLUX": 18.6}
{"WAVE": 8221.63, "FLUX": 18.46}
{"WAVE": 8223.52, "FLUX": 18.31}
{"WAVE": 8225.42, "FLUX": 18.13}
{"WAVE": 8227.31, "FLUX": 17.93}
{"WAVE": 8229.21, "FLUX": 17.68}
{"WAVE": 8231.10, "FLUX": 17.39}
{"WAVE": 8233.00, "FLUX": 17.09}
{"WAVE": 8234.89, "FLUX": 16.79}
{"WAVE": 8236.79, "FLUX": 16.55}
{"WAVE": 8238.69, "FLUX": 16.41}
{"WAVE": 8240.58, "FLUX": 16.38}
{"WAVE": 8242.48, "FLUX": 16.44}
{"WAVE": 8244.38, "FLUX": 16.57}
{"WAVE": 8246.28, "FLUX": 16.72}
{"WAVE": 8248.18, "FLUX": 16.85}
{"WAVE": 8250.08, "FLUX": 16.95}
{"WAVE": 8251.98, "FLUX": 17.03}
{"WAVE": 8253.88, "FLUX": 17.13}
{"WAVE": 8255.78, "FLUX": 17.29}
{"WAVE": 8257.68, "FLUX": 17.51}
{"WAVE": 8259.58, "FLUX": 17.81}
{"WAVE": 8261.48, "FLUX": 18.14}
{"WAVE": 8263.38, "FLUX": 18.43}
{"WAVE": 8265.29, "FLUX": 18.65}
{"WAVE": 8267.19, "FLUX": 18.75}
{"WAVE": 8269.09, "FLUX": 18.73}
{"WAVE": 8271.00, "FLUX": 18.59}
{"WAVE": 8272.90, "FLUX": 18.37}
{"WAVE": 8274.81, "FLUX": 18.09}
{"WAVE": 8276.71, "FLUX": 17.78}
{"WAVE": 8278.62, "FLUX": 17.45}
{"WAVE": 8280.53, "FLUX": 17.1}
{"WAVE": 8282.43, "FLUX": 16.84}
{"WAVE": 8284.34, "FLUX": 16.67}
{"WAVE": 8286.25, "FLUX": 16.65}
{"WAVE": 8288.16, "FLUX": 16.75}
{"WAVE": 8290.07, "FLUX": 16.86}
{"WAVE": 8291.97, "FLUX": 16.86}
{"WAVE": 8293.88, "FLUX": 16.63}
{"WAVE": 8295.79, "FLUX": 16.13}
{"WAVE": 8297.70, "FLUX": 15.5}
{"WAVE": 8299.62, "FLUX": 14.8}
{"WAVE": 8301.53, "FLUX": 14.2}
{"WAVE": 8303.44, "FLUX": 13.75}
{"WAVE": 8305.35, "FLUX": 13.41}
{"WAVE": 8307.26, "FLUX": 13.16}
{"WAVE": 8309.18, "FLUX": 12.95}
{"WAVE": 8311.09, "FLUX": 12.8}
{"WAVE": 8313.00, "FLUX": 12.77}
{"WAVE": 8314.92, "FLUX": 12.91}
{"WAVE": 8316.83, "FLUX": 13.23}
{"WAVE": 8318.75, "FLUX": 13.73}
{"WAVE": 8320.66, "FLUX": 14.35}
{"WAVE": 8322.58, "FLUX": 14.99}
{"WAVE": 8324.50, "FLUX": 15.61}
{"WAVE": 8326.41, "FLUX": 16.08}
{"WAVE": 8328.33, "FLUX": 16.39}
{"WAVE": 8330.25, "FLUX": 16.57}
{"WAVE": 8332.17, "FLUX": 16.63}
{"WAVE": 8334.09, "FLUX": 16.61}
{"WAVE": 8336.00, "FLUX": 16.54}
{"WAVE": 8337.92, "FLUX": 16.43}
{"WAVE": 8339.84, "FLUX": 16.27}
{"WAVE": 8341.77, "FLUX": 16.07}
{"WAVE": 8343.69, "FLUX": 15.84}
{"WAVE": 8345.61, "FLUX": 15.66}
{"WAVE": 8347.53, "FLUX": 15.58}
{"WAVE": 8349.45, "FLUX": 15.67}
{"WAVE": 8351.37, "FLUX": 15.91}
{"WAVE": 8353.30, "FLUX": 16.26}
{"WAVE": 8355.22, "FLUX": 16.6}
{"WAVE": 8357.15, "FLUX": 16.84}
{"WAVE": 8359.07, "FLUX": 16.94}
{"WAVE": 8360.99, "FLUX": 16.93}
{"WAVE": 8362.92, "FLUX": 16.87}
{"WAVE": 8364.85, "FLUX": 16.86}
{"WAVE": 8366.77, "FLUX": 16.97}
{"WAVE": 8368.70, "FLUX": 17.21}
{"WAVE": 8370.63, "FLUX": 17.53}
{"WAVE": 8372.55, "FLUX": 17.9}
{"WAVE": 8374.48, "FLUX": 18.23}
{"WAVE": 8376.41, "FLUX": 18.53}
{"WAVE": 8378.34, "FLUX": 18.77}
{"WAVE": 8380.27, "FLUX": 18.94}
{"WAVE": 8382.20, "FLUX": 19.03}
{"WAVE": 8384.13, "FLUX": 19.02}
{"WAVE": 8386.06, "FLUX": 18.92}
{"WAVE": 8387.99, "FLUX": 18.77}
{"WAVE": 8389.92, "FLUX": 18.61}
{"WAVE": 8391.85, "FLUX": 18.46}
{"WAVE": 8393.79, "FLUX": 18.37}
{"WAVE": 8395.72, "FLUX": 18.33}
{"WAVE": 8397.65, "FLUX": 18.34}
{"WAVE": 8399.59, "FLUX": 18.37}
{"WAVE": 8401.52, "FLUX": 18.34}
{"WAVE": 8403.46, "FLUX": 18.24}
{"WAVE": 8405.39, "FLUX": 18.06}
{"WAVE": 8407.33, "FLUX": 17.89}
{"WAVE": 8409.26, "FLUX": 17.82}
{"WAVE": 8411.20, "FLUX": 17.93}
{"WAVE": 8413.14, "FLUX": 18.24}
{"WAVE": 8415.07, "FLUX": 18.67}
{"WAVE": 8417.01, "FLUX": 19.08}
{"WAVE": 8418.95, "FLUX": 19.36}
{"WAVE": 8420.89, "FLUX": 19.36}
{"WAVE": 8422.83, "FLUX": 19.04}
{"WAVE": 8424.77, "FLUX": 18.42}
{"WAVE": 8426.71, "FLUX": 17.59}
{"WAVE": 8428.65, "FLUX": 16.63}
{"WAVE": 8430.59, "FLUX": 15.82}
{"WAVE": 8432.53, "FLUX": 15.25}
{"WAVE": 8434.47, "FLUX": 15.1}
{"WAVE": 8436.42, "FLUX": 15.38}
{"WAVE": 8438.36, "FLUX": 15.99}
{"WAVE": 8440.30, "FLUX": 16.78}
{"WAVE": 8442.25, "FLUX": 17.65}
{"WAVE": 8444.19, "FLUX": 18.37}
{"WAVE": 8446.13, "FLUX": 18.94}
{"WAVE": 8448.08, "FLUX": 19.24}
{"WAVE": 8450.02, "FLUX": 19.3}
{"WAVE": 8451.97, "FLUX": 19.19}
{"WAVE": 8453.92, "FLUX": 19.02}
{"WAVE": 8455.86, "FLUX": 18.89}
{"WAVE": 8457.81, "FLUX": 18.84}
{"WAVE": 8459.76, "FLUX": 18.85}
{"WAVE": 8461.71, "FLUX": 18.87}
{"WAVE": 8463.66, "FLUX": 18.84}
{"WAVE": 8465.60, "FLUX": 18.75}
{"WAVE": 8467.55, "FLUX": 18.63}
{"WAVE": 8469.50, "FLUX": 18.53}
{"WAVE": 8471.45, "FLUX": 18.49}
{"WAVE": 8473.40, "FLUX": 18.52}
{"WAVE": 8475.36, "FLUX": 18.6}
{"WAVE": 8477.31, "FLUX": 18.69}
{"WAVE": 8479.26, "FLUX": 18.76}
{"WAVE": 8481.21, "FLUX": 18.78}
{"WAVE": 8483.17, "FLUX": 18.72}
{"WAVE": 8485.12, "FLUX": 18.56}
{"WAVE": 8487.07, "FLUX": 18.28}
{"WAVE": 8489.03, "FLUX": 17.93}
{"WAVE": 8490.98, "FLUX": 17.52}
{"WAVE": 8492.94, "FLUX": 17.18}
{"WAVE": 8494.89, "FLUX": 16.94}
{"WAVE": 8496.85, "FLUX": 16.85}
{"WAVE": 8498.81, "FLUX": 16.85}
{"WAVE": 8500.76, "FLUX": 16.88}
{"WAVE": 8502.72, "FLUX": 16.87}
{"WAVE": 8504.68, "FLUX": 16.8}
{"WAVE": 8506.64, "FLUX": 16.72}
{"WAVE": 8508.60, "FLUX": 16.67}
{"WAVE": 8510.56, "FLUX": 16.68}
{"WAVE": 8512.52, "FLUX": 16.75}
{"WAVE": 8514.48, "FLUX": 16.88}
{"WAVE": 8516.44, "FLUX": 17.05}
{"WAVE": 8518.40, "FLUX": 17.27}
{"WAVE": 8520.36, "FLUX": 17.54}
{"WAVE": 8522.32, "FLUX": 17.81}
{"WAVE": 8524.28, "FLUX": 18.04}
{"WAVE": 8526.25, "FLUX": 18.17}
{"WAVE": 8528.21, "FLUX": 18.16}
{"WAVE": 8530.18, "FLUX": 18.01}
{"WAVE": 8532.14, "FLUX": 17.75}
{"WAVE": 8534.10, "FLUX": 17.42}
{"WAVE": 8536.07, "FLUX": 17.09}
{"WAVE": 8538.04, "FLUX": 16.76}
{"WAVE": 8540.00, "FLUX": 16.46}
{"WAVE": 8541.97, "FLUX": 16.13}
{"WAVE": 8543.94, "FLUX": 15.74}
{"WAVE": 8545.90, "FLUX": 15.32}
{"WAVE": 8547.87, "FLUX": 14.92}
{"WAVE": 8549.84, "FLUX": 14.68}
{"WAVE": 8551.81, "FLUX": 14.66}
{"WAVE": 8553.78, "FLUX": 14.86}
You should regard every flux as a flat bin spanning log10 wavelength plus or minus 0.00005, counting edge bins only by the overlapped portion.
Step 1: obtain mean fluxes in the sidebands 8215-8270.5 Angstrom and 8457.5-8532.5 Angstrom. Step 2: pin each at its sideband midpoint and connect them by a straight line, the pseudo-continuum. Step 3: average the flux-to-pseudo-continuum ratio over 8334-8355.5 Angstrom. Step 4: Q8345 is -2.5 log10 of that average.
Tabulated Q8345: 0.10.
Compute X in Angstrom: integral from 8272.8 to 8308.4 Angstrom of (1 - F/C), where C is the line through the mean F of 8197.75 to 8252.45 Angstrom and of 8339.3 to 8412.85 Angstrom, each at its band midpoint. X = 3.30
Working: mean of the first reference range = 17.9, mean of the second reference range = 17.6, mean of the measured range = 16.1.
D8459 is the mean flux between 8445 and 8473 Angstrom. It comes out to 18.9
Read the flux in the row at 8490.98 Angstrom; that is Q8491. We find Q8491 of 17.52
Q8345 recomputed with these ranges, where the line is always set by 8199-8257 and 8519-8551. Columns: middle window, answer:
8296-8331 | 0.220 mag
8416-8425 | -0.113 mag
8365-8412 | -0.058 mag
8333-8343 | 0.070 mag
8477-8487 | -0.100 mag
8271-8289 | 0.016 mag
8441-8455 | -0.100 mag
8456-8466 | -0.106 mag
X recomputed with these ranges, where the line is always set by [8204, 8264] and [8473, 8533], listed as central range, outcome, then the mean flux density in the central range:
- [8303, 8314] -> 2.9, 13.1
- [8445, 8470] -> -1.8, 18.9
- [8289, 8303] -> 1.5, 15.8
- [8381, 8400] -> -1.0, 18.6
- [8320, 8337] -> 1.6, 16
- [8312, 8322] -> 2.4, 13.5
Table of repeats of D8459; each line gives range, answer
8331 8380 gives 16.8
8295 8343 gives 14.9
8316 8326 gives 14.5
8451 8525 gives 17.9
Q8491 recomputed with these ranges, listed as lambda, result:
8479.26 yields 18.76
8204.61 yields 18.8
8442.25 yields 17.65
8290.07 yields 16.86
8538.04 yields 16.76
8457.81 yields 18.84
